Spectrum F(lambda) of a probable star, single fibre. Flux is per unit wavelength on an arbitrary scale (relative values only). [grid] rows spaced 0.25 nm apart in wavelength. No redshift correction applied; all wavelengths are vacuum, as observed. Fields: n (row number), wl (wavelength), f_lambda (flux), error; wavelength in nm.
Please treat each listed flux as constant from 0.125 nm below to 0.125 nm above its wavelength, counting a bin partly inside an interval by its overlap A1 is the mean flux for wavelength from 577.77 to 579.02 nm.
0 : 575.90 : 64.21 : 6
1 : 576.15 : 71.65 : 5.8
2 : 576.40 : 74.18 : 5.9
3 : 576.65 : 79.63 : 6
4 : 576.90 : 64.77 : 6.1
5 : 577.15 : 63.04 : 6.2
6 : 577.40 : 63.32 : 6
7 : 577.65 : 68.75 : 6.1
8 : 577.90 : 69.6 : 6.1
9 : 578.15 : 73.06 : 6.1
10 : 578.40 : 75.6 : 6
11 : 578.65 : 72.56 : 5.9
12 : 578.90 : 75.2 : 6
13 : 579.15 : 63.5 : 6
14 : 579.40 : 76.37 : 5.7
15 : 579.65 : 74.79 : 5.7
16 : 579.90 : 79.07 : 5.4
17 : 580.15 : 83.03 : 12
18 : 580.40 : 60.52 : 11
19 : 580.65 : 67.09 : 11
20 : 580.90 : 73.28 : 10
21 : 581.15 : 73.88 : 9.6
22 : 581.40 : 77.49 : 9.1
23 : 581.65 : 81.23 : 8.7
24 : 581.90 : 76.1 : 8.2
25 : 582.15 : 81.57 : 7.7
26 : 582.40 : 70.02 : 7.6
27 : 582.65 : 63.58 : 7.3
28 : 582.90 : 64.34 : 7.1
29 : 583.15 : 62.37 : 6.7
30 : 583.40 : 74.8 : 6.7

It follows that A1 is 73.2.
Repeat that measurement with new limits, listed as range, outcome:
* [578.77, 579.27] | 69.4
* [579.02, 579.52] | 69.9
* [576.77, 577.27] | 64.1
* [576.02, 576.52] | 72.8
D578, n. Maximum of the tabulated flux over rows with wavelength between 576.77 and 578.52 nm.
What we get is 75.6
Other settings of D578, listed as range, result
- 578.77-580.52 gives 83.03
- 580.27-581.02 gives 73.28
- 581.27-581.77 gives 81.23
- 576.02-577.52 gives 79.63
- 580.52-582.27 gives 81.57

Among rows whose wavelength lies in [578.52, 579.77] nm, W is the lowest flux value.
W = 63.5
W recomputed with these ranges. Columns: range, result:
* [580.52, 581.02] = 67.09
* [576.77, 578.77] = 63.04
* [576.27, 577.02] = 64.77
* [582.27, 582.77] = 63.58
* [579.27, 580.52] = 60.52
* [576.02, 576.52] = 71.65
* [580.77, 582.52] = 70.02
